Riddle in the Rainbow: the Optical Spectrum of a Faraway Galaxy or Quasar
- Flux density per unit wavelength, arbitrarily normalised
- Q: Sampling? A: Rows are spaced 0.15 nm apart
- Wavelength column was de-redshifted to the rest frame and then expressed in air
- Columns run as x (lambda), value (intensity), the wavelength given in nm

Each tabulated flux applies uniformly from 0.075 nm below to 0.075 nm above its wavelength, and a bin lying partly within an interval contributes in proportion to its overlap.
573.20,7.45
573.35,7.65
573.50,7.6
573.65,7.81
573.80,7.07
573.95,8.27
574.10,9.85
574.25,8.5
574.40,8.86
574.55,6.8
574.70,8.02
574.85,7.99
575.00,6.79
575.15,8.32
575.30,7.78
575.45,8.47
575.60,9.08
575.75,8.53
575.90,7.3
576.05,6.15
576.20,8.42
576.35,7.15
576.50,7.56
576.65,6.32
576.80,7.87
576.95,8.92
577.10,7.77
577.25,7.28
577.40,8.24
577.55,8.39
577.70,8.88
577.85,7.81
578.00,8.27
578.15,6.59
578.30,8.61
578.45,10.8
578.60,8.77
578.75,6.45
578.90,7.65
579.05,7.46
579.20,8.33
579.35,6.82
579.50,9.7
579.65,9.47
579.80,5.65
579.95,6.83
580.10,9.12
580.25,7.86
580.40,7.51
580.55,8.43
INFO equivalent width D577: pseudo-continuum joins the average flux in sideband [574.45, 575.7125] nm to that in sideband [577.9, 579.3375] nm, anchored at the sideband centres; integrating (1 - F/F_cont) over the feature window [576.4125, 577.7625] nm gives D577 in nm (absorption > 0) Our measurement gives 0.017 nm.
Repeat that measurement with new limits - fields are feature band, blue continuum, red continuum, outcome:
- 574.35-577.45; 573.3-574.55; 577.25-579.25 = 0.135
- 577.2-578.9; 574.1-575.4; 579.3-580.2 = -0.043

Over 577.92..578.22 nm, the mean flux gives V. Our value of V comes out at 7.45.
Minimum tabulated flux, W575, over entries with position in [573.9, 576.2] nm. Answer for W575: 6.15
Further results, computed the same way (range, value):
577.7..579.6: 6.45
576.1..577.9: 6.32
